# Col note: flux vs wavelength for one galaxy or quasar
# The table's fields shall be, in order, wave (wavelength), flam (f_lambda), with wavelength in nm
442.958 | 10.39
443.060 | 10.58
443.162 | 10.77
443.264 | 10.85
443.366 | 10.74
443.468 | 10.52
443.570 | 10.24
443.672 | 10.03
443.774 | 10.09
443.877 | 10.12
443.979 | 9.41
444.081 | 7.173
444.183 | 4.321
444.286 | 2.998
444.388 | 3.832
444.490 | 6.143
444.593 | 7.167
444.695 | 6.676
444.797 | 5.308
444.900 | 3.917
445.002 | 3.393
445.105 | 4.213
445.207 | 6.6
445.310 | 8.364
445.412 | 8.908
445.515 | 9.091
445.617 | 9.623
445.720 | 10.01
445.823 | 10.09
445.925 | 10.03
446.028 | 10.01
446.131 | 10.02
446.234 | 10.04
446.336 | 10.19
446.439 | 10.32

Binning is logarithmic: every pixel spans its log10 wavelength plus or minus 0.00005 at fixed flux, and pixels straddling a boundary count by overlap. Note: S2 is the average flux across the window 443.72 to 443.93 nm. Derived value 10.1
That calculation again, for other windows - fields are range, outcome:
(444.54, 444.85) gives 6.36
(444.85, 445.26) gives 4.54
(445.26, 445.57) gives 8.82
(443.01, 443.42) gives 10.7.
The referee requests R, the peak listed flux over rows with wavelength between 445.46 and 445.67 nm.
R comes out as 9.623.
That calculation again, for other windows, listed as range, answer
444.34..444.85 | 7.167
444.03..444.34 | 7.173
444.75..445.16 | 5.308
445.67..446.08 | 10.09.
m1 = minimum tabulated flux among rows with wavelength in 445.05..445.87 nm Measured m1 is 4.213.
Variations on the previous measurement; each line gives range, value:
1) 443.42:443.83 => 10.03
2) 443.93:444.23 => 4.321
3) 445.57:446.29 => 9.623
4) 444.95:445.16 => 3.393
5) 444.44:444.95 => 3.917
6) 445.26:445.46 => 8.364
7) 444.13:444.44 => 2.998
